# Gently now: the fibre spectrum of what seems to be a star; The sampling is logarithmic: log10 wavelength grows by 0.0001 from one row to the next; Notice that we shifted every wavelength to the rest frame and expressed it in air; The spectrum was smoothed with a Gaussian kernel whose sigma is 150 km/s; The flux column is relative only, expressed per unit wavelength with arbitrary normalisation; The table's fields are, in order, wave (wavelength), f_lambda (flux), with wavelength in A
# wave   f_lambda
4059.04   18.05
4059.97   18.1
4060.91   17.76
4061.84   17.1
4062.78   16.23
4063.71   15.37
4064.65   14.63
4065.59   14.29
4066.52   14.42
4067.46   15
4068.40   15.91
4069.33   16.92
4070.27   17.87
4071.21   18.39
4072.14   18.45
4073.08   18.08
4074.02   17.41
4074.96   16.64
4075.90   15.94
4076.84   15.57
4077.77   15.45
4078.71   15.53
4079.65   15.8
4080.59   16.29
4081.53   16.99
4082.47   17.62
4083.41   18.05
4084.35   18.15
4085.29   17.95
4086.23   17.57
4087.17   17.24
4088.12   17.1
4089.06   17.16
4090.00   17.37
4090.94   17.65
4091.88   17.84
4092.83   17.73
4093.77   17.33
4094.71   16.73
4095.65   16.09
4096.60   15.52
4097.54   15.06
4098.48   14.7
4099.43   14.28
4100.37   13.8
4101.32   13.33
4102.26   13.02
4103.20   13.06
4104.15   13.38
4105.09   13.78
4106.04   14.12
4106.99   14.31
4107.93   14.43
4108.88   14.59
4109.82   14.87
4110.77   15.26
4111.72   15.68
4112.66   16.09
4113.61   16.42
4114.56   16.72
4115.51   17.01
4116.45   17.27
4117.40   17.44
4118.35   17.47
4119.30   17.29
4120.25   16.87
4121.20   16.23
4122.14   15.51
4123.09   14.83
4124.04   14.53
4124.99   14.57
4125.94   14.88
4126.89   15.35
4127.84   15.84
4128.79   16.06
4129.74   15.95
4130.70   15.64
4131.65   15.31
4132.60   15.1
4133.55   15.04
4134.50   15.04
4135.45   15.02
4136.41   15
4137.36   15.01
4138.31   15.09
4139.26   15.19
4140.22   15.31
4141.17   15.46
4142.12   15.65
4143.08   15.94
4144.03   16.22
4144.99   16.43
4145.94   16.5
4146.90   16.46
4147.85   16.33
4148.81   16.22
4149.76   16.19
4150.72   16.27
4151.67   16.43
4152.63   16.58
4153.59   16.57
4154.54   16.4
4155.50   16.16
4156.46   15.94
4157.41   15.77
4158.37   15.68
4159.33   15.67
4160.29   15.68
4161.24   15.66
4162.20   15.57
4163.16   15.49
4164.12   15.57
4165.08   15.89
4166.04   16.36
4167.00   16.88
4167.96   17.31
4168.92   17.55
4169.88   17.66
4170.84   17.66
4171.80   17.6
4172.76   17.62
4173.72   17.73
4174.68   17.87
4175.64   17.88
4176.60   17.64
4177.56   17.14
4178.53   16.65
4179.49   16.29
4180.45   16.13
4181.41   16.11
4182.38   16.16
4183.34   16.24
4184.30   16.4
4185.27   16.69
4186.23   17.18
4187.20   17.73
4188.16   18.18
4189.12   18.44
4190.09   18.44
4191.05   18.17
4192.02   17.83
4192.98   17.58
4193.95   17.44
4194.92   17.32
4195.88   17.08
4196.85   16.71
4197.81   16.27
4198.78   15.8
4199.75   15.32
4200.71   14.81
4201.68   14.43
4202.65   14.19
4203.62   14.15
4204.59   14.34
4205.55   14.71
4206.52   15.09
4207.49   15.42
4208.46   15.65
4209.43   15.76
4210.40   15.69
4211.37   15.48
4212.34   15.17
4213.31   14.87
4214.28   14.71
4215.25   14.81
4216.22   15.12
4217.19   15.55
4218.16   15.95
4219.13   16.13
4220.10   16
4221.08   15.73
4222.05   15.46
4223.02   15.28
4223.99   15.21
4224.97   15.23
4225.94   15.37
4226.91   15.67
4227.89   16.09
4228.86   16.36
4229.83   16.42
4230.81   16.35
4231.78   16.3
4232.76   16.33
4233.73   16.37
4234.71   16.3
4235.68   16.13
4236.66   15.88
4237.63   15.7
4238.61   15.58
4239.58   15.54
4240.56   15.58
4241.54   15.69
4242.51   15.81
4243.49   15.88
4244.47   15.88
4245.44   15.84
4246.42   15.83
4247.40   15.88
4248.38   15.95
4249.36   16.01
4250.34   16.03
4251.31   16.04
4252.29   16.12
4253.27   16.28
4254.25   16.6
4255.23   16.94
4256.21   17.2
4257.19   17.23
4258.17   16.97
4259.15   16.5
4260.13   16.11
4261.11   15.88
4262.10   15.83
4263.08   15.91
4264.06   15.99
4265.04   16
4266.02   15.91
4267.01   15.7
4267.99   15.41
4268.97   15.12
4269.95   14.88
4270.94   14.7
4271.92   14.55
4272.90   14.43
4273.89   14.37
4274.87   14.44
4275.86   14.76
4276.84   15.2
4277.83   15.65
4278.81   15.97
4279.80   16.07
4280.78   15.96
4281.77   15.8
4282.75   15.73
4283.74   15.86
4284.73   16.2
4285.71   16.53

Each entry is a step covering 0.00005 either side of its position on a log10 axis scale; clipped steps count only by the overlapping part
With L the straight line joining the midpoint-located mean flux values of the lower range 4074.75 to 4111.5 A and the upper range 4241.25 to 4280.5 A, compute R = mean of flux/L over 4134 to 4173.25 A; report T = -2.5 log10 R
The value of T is -0.02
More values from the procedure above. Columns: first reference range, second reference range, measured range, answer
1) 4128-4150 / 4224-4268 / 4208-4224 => 0.03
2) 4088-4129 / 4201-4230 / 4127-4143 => 0.01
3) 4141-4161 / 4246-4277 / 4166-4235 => -0.02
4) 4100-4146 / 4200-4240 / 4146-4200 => -0.09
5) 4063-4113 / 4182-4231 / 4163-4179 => -0.07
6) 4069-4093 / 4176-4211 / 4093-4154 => 0.09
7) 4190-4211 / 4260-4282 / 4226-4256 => -0.03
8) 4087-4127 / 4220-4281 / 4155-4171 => -0.03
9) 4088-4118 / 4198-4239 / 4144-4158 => -0.05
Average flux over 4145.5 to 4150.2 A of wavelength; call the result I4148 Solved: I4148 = 16.3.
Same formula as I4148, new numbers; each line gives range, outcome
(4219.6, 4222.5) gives 15.7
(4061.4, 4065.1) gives 15.8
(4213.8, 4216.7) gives 14.9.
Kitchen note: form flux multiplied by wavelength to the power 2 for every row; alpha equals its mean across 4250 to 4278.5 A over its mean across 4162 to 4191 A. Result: 0.96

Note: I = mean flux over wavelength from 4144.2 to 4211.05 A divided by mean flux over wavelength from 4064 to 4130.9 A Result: 1.03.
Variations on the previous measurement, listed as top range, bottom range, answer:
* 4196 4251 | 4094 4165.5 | 1.00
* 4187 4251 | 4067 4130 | 0.99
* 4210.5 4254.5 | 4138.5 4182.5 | 0.96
